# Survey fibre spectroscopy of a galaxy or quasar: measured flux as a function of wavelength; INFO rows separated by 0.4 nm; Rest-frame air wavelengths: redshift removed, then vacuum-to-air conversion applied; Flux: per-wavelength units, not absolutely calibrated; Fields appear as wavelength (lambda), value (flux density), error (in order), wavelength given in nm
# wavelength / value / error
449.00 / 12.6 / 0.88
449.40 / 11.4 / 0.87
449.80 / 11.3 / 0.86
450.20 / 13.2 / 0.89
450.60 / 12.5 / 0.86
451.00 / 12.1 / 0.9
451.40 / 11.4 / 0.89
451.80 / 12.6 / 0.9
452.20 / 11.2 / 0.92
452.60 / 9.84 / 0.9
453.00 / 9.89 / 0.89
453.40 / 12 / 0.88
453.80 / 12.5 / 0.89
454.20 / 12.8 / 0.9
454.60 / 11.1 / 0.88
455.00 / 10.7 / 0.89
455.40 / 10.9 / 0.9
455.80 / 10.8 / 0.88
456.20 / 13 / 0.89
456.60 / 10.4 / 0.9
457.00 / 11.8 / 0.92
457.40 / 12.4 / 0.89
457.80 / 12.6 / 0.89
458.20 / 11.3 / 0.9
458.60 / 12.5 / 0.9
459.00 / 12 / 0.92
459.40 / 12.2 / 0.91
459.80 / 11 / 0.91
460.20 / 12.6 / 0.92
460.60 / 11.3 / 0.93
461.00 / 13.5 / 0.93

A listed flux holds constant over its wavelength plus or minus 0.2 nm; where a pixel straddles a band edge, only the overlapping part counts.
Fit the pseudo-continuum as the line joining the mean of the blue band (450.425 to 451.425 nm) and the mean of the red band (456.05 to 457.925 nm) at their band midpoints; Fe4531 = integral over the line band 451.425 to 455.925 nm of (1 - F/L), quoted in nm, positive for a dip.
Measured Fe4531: 0.27 nm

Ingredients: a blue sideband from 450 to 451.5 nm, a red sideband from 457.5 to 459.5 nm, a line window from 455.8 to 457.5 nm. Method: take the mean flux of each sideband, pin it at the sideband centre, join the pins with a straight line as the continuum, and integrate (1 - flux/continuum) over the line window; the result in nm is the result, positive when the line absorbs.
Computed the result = 0.06 nm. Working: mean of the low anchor 12.4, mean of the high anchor 12.1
